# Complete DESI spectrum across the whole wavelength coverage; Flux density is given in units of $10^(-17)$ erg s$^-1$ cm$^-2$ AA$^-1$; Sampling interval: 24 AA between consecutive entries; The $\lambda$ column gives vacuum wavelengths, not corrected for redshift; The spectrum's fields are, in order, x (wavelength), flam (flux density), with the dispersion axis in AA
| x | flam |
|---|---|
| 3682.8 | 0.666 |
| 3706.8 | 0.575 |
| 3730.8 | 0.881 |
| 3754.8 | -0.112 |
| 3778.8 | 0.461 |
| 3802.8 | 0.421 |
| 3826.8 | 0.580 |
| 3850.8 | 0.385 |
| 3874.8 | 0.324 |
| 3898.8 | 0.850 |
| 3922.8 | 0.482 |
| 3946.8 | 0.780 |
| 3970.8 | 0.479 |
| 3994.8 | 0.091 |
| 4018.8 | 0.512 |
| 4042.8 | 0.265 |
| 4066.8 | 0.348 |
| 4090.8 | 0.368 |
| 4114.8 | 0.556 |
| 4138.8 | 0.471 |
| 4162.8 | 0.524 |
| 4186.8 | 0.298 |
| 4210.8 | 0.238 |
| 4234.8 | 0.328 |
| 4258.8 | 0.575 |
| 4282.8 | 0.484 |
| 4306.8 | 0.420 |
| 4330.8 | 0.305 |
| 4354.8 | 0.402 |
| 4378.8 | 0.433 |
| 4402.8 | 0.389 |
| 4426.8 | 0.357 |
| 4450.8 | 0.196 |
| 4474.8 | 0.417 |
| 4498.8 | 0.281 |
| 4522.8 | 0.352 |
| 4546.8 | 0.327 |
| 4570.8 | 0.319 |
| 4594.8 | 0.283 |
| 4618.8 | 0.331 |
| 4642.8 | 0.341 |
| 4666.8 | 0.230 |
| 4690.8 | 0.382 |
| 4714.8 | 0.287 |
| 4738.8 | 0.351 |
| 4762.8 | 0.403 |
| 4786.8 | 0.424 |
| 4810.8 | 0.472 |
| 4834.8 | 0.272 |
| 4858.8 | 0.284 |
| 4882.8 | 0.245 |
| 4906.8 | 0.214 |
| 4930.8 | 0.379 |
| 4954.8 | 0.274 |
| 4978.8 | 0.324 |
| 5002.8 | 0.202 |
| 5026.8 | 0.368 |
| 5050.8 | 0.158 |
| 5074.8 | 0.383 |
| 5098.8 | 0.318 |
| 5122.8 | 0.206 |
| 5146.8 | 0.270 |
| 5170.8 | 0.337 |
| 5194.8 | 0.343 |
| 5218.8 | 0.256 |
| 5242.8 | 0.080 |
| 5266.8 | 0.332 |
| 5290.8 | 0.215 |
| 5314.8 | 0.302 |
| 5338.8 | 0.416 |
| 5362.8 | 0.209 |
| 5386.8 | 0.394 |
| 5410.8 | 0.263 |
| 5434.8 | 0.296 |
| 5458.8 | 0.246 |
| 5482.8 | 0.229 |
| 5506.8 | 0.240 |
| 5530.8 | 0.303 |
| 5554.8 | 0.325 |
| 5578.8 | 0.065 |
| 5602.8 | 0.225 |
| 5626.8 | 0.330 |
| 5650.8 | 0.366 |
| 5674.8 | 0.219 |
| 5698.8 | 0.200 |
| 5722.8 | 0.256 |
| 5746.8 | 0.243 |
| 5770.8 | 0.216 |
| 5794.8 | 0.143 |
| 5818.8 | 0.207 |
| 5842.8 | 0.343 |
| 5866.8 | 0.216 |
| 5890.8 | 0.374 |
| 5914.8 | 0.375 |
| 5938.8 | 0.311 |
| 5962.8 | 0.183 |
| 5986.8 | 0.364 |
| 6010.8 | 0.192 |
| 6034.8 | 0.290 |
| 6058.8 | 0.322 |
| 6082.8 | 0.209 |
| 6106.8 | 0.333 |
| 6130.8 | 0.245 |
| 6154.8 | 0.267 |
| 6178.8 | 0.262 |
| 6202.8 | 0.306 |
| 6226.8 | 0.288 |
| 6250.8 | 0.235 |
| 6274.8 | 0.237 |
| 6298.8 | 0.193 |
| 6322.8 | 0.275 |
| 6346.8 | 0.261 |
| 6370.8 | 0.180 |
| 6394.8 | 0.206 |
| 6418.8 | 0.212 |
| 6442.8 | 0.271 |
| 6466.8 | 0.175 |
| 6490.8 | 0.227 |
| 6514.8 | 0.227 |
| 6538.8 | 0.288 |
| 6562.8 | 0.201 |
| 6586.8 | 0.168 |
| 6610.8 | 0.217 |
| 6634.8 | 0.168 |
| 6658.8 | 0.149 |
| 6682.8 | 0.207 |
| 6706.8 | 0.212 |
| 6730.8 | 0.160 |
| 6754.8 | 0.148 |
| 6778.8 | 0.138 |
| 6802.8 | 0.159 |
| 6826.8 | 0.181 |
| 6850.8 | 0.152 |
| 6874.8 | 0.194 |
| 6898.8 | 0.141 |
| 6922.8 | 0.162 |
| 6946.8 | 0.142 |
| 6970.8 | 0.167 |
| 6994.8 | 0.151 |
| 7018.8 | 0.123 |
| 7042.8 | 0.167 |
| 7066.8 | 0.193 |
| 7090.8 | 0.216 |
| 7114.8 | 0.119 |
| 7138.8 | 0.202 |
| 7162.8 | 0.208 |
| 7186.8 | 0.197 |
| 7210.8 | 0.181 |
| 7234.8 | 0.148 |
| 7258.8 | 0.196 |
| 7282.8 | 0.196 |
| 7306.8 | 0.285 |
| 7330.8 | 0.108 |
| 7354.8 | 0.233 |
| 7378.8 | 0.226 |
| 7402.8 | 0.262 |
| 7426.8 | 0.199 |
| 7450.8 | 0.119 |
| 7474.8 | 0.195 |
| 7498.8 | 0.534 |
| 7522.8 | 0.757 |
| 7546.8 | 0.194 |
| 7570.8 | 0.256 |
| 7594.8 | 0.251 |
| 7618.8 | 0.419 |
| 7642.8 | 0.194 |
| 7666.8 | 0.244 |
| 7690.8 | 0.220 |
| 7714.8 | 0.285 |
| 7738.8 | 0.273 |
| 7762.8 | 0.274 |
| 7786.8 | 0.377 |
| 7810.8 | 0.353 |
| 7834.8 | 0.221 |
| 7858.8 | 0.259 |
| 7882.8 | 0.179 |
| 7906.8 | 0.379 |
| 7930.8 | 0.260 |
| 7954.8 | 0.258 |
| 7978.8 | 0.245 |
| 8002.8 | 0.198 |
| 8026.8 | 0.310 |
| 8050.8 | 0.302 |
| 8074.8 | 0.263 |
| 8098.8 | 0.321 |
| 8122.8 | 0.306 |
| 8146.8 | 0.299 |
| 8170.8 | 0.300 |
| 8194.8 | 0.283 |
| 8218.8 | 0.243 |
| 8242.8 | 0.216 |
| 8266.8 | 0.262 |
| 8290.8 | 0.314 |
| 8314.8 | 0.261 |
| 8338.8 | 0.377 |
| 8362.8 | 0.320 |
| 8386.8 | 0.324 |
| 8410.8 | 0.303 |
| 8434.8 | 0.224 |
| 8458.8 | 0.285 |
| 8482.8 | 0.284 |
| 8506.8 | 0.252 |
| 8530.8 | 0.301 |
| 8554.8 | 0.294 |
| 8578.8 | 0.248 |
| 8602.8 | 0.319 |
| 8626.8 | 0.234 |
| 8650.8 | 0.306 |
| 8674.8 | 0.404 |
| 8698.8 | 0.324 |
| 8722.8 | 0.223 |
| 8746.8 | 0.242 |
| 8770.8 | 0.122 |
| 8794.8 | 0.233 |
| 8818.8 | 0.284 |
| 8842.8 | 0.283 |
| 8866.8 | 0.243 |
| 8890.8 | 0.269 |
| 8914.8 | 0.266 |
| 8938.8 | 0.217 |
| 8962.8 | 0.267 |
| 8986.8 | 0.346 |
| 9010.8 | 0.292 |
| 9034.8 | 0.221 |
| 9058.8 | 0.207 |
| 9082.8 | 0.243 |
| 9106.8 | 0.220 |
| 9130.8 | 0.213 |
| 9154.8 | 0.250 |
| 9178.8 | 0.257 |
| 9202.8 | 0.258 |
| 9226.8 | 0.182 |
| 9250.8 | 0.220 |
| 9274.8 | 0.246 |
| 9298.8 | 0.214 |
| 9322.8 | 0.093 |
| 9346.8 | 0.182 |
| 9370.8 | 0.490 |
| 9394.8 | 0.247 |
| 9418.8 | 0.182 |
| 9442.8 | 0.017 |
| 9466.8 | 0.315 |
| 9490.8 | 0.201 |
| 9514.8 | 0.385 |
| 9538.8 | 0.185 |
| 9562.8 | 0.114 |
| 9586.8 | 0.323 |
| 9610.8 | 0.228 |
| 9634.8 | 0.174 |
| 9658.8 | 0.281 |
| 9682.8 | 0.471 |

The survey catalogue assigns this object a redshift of 1.01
